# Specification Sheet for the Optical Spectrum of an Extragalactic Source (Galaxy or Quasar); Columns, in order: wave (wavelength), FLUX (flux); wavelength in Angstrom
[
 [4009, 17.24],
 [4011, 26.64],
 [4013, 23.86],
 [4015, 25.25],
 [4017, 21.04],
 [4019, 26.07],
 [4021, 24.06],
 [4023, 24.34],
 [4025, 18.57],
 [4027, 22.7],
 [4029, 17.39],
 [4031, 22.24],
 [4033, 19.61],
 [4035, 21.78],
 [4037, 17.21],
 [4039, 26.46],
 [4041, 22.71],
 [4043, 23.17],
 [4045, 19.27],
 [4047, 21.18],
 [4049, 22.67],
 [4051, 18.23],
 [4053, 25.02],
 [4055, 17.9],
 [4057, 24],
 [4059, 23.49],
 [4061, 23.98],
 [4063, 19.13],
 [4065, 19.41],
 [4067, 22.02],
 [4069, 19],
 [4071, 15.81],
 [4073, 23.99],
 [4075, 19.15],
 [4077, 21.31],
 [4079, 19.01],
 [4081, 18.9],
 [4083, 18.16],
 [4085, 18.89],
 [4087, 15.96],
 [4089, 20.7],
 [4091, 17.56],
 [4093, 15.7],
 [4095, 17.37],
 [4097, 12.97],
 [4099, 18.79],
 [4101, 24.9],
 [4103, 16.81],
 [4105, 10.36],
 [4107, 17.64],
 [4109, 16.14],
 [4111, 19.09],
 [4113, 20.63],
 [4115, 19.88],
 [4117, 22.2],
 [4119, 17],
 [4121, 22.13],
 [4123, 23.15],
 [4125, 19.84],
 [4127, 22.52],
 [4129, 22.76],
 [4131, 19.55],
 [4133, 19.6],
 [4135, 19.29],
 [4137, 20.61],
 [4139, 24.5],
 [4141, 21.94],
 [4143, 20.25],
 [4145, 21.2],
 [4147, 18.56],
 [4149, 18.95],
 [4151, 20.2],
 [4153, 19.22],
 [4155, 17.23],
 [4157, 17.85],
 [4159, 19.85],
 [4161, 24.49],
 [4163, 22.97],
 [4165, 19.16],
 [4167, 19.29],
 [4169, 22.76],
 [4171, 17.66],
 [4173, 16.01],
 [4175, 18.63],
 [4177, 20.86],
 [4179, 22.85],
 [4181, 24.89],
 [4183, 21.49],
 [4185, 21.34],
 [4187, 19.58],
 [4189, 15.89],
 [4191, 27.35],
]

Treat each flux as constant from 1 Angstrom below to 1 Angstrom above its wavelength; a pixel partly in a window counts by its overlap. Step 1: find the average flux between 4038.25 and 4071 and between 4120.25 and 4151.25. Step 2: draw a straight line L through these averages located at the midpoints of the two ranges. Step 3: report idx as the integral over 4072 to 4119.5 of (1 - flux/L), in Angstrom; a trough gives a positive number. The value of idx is 6.2 Angstrom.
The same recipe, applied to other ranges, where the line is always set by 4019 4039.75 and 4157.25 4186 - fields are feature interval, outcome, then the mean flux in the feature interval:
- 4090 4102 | 1.9 Angstrom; 17.9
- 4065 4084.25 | 1.5 Angstrom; 19.7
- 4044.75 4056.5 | 0.3 Angstrom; 20.9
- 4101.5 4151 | 2.8 Angstrom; 19.8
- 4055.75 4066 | -0.2 Angstrom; 21.9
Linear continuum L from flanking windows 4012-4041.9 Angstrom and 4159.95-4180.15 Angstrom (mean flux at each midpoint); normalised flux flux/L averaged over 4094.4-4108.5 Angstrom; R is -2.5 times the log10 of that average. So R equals 0.25 mag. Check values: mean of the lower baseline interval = 22.2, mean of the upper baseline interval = 20.5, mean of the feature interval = 16.9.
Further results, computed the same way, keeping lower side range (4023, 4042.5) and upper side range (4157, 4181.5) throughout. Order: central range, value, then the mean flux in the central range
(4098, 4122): 0.11 mag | 18.8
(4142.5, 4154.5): 0.06 mag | 19.6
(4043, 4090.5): 0.04 mag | 20.3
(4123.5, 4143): -0.02 mag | 21.2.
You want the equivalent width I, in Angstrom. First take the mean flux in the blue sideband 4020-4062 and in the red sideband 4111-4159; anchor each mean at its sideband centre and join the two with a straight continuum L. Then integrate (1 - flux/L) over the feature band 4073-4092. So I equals 1.8 Angstrom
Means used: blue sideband 21.7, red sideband 20.4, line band 19.1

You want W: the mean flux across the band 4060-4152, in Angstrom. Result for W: 19.5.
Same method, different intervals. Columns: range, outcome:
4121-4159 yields 20.4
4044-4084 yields 20.6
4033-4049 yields 21.6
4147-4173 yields 19.8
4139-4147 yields 21.2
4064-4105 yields 18.6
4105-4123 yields 19.1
